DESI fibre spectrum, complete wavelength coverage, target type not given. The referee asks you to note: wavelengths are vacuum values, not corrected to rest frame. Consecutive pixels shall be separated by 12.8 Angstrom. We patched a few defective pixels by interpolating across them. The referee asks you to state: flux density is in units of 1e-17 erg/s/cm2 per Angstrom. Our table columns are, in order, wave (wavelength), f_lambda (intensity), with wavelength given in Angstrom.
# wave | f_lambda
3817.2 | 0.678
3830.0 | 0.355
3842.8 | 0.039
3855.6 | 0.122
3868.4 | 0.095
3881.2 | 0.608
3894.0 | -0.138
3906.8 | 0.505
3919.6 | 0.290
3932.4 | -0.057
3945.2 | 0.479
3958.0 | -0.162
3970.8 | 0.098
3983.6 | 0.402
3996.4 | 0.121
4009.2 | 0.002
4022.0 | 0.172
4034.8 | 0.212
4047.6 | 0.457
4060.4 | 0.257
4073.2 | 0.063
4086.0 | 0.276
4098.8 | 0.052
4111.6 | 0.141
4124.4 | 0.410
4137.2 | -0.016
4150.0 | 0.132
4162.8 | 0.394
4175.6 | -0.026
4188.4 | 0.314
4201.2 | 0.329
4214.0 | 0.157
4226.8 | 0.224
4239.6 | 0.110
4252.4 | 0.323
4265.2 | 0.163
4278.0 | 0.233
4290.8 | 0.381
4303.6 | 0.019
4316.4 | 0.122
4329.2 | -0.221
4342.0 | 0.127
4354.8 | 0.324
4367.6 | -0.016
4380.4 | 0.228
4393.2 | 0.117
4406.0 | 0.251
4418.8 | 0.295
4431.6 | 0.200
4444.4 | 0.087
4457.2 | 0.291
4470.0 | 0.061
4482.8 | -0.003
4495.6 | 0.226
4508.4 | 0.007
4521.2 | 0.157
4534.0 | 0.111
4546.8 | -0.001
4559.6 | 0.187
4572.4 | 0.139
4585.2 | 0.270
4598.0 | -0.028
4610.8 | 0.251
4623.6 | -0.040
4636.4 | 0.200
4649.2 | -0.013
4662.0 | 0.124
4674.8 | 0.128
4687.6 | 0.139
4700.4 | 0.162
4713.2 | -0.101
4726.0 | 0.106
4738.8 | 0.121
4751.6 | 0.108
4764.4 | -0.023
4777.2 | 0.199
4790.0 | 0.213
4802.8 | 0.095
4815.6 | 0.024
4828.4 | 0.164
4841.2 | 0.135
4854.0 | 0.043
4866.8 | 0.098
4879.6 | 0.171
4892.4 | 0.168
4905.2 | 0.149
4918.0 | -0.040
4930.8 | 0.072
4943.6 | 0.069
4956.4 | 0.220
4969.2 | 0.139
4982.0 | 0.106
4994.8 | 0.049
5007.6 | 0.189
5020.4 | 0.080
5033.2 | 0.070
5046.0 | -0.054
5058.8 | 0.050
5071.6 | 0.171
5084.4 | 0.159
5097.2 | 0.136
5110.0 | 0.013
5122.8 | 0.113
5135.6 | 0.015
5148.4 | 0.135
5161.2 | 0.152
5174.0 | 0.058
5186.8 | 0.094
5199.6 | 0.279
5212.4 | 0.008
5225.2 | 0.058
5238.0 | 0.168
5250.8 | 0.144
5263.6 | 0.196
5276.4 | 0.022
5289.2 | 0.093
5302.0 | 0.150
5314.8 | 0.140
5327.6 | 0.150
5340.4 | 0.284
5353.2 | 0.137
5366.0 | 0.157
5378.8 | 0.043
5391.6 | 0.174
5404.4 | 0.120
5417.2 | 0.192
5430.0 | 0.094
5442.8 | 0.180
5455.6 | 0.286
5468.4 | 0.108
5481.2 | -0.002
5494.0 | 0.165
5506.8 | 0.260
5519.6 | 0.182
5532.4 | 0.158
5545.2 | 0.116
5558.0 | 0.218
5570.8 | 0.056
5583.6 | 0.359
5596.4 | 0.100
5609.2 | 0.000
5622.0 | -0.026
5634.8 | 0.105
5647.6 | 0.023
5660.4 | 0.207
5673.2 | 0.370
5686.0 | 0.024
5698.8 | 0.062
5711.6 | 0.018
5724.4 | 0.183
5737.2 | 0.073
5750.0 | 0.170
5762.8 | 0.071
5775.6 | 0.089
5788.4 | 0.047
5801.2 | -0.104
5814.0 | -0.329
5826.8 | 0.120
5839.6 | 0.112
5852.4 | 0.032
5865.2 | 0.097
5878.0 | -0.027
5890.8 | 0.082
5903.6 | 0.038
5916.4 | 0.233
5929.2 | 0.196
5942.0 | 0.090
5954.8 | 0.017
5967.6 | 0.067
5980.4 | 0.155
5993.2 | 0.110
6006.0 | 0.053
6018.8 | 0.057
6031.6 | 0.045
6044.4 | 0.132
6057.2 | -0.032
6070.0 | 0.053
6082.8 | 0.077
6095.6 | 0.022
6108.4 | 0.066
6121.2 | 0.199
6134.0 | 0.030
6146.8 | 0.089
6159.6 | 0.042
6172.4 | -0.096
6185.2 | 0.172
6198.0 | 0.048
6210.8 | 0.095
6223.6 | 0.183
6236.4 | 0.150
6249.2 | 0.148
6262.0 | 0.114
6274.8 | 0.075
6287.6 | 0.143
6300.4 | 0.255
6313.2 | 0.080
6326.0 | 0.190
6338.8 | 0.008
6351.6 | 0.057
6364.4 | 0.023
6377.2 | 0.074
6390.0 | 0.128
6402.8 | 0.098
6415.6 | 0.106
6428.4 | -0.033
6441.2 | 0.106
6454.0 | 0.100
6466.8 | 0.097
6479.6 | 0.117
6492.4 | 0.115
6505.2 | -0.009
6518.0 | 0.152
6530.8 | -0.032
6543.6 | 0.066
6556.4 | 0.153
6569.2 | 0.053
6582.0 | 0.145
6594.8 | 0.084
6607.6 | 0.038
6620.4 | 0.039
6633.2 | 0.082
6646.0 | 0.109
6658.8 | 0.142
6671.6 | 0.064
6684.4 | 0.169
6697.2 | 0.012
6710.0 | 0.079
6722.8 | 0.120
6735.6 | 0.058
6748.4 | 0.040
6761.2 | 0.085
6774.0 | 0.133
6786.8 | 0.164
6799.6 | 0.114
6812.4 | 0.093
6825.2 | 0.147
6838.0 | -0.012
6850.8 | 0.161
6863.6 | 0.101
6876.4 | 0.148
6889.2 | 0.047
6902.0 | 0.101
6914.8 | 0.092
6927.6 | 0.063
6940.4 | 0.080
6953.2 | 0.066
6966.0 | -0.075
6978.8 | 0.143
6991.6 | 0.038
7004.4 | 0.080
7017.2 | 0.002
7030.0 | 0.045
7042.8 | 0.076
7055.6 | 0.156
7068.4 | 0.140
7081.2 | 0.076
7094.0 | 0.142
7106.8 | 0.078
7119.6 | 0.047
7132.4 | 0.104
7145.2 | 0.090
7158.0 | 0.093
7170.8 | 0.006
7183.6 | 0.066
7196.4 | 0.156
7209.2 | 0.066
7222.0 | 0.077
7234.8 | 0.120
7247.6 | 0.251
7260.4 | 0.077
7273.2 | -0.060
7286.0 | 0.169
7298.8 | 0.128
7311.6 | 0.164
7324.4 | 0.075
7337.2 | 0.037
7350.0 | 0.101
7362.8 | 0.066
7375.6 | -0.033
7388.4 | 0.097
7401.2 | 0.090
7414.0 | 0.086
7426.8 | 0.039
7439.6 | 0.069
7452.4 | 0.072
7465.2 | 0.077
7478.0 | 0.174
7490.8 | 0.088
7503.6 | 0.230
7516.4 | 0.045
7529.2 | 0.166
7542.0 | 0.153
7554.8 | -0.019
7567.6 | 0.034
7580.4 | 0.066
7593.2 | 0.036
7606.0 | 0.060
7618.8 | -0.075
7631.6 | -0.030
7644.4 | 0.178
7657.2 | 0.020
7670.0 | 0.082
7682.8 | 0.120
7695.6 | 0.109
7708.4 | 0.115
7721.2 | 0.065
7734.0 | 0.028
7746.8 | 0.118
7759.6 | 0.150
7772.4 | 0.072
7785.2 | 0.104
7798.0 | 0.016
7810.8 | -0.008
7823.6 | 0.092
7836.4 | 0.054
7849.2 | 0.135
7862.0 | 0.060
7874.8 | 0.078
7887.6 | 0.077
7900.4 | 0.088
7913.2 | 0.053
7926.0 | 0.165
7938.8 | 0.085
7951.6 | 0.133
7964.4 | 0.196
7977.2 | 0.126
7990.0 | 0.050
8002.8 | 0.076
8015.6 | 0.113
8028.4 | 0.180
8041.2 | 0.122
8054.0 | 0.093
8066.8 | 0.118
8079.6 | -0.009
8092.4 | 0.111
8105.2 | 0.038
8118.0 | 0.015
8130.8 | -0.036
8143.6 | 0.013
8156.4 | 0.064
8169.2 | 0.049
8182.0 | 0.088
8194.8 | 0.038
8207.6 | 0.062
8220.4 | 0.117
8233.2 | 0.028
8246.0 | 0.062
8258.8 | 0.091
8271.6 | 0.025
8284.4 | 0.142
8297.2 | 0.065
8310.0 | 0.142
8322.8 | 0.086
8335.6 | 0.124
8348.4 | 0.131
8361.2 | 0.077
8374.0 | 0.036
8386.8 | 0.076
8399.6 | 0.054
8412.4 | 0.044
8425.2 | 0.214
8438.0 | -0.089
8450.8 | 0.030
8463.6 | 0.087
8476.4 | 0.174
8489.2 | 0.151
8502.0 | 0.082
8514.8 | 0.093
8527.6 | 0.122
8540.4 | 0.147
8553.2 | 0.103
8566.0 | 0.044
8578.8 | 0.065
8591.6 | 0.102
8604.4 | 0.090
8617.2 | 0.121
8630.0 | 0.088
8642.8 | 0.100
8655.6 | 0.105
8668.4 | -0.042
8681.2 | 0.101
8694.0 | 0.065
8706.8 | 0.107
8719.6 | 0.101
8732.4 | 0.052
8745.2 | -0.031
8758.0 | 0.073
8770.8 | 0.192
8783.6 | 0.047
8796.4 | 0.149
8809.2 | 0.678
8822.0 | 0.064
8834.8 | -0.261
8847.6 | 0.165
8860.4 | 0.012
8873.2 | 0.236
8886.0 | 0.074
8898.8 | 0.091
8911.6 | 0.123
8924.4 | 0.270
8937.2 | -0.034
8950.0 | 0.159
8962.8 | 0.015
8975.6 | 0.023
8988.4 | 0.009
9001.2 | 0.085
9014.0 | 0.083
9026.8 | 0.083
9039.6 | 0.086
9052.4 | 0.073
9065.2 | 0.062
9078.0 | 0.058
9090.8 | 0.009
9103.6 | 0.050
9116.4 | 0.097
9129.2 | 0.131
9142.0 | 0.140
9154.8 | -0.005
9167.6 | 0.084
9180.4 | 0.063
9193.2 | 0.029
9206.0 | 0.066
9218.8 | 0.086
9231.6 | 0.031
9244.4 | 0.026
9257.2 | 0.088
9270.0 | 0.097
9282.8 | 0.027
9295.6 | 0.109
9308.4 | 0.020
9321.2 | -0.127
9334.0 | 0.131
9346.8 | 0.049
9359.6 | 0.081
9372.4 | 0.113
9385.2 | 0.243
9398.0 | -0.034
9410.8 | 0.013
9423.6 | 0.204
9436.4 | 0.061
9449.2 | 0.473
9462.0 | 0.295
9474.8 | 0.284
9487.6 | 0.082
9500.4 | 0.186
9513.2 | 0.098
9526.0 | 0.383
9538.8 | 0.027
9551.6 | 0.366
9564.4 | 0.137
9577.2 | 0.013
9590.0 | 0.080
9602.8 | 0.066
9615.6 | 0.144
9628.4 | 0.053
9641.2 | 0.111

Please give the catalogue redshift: 1.36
